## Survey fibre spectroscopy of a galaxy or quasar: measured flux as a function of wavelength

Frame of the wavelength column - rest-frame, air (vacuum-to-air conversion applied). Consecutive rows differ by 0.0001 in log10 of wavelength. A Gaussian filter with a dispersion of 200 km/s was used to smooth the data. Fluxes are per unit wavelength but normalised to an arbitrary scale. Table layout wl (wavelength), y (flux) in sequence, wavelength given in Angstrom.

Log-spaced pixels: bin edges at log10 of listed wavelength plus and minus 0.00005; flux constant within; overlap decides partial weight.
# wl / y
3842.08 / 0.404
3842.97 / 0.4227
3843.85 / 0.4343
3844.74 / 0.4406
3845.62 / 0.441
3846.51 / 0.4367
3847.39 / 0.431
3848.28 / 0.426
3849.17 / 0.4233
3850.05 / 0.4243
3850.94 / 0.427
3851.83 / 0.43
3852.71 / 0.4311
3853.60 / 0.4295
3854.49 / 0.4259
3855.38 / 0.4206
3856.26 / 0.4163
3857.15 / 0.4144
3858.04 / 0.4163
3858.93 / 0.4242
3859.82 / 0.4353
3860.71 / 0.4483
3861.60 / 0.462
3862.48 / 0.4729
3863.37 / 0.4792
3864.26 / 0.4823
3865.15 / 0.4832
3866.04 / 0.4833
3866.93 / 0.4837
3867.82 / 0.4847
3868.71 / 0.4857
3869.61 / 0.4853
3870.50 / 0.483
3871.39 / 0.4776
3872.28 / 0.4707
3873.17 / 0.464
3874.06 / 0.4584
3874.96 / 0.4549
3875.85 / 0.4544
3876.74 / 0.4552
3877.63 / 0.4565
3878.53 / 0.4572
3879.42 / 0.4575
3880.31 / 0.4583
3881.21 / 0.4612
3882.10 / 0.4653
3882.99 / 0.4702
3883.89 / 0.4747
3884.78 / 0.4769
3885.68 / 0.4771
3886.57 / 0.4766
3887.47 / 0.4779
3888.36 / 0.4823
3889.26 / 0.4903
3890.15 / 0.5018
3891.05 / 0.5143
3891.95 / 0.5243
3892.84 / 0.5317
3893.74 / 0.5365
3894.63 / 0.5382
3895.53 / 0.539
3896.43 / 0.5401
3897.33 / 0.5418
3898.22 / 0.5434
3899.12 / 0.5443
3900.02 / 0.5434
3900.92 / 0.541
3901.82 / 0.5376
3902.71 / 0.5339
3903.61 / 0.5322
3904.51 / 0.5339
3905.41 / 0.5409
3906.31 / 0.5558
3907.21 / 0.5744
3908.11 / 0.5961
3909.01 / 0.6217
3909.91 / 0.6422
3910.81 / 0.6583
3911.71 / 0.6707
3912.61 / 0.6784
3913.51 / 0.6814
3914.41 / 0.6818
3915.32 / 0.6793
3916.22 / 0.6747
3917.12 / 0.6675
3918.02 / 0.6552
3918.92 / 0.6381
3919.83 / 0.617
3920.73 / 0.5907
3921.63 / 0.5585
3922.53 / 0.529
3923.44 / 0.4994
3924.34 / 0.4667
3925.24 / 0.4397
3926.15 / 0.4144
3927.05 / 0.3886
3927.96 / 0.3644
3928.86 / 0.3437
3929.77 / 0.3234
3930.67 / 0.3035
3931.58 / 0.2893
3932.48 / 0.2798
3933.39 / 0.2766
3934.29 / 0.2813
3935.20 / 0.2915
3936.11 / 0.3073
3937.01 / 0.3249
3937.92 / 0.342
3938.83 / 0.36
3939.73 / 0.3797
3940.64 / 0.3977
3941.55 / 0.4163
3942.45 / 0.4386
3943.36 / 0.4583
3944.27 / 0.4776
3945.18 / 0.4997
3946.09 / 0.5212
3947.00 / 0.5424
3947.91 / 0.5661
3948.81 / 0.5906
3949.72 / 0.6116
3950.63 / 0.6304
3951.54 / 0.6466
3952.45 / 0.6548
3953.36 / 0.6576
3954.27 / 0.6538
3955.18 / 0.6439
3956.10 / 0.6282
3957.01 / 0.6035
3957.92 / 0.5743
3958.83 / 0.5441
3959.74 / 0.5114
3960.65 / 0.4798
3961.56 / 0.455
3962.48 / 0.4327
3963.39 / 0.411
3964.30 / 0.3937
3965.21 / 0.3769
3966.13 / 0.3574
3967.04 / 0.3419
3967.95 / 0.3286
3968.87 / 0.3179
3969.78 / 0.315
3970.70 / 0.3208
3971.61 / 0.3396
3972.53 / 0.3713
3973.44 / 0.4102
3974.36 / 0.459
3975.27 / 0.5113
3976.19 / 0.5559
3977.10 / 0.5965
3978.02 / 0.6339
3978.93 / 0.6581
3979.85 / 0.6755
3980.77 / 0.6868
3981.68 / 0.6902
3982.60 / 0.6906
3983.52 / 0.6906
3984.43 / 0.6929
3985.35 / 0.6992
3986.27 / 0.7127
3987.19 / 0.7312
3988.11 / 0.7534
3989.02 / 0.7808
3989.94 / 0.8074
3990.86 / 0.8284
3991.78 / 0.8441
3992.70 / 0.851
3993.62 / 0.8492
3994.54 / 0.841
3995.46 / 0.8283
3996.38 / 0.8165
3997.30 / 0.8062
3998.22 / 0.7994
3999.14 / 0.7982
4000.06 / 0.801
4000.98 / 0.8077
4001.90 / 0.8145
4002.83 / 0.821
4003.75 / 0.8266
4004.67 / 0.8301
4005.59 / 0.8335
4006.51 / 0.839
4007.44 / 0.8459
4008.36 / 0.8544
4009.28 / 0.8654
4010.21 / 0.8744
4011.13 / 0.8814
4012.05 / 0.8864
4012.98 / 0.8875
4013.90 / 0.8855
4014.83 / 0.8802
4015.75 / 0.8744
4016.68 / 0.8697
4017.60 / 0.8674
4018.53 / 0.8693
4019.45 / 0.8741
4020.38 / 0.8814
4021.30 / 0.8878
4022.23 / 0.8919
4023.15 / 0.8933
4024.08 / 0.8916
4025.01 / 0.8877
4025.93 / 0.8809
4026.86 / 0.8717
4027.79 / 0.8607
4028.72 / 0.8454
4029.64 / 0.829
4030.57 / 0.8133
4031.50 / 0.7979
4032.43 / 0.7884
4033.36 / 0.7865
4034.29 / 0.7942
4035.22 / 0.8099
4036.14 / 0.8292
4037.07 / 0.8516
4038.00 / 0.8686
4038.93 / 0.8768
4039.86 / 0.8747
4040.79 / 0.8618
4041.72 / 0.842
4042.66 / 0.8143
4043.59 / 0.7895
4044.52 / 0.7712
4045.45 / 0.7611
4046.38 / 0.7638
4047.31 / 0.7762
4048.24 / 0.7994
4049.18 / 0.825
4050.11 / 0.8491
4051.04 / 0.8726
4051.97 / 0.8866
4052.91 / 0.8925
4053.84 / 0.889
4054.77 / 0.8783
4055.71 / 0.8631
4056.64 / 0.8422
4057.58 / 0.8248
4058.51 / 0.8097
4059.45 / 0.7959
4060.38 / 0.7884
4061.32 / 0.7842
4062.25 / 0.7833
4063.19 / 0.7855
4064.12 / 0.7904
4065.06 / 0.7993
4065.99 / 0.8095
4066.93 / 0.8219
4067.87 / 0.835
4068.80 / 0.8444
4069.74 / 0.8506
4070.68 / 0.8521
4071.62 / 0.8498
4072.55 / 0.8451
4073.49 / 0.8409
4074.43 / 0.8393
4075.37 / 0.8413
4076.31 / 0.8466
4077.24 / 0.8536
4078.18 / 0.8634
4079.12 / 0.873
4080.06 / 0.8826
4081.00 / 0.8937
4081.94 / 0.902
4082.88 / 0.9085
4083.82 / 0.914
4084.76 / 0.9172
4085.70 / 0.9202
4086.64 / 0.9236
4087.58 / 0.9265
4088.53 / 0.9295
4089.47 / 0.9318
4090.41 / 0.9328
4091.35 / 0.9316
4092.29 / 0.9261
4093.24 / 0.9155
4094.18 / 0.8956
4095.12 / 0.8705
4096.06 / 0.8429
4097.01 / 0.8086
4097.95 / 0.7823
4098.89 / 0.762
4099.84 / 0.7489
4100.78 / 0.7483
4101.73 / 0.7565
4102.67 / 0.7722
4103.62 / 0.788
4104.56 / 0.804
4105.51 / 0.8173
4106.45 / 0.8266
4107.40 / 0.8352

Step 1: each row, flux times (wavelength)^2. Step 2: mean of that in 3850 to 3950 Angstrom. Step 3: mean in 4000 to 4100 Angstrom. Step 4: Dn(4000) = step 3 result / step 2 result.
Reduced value 1.89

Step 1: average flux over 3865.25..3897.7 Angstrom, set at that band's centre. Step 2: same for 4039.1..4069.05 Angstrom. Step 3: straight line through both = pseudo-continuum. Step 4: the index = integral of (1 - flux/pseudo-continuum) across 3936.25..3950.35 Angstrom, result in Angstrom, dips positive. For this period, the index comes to 3.42 Angstrom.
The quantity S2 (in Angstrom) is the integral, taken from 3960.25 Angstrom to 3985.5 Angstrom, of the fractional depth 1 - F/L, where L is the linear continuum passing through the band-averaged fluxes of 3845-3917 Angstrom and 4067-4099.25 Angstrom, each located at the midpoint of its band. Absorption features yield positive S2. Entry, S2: 6.77 Angstrom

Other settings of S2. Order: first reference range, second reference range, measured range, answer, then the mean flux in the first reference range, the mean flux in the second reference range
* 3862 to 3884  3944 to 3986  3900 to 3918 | -4.18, 0.47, 0.533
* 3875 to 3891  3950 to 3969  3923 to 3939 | 4.72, 0.471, 0.511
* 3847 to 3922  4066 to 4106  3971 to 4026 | -4.78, 0.512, 0.857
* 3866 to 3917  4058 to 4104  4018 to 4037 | -2.31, 0.529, 0.848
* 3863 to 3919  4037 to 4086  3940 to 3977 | 9.36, 0.531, 0.841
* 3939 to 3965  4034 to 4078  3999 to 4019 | -4.59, 0.526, 0.83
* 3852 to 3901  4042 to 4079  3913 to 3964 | 8.53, 0.478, 0.827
